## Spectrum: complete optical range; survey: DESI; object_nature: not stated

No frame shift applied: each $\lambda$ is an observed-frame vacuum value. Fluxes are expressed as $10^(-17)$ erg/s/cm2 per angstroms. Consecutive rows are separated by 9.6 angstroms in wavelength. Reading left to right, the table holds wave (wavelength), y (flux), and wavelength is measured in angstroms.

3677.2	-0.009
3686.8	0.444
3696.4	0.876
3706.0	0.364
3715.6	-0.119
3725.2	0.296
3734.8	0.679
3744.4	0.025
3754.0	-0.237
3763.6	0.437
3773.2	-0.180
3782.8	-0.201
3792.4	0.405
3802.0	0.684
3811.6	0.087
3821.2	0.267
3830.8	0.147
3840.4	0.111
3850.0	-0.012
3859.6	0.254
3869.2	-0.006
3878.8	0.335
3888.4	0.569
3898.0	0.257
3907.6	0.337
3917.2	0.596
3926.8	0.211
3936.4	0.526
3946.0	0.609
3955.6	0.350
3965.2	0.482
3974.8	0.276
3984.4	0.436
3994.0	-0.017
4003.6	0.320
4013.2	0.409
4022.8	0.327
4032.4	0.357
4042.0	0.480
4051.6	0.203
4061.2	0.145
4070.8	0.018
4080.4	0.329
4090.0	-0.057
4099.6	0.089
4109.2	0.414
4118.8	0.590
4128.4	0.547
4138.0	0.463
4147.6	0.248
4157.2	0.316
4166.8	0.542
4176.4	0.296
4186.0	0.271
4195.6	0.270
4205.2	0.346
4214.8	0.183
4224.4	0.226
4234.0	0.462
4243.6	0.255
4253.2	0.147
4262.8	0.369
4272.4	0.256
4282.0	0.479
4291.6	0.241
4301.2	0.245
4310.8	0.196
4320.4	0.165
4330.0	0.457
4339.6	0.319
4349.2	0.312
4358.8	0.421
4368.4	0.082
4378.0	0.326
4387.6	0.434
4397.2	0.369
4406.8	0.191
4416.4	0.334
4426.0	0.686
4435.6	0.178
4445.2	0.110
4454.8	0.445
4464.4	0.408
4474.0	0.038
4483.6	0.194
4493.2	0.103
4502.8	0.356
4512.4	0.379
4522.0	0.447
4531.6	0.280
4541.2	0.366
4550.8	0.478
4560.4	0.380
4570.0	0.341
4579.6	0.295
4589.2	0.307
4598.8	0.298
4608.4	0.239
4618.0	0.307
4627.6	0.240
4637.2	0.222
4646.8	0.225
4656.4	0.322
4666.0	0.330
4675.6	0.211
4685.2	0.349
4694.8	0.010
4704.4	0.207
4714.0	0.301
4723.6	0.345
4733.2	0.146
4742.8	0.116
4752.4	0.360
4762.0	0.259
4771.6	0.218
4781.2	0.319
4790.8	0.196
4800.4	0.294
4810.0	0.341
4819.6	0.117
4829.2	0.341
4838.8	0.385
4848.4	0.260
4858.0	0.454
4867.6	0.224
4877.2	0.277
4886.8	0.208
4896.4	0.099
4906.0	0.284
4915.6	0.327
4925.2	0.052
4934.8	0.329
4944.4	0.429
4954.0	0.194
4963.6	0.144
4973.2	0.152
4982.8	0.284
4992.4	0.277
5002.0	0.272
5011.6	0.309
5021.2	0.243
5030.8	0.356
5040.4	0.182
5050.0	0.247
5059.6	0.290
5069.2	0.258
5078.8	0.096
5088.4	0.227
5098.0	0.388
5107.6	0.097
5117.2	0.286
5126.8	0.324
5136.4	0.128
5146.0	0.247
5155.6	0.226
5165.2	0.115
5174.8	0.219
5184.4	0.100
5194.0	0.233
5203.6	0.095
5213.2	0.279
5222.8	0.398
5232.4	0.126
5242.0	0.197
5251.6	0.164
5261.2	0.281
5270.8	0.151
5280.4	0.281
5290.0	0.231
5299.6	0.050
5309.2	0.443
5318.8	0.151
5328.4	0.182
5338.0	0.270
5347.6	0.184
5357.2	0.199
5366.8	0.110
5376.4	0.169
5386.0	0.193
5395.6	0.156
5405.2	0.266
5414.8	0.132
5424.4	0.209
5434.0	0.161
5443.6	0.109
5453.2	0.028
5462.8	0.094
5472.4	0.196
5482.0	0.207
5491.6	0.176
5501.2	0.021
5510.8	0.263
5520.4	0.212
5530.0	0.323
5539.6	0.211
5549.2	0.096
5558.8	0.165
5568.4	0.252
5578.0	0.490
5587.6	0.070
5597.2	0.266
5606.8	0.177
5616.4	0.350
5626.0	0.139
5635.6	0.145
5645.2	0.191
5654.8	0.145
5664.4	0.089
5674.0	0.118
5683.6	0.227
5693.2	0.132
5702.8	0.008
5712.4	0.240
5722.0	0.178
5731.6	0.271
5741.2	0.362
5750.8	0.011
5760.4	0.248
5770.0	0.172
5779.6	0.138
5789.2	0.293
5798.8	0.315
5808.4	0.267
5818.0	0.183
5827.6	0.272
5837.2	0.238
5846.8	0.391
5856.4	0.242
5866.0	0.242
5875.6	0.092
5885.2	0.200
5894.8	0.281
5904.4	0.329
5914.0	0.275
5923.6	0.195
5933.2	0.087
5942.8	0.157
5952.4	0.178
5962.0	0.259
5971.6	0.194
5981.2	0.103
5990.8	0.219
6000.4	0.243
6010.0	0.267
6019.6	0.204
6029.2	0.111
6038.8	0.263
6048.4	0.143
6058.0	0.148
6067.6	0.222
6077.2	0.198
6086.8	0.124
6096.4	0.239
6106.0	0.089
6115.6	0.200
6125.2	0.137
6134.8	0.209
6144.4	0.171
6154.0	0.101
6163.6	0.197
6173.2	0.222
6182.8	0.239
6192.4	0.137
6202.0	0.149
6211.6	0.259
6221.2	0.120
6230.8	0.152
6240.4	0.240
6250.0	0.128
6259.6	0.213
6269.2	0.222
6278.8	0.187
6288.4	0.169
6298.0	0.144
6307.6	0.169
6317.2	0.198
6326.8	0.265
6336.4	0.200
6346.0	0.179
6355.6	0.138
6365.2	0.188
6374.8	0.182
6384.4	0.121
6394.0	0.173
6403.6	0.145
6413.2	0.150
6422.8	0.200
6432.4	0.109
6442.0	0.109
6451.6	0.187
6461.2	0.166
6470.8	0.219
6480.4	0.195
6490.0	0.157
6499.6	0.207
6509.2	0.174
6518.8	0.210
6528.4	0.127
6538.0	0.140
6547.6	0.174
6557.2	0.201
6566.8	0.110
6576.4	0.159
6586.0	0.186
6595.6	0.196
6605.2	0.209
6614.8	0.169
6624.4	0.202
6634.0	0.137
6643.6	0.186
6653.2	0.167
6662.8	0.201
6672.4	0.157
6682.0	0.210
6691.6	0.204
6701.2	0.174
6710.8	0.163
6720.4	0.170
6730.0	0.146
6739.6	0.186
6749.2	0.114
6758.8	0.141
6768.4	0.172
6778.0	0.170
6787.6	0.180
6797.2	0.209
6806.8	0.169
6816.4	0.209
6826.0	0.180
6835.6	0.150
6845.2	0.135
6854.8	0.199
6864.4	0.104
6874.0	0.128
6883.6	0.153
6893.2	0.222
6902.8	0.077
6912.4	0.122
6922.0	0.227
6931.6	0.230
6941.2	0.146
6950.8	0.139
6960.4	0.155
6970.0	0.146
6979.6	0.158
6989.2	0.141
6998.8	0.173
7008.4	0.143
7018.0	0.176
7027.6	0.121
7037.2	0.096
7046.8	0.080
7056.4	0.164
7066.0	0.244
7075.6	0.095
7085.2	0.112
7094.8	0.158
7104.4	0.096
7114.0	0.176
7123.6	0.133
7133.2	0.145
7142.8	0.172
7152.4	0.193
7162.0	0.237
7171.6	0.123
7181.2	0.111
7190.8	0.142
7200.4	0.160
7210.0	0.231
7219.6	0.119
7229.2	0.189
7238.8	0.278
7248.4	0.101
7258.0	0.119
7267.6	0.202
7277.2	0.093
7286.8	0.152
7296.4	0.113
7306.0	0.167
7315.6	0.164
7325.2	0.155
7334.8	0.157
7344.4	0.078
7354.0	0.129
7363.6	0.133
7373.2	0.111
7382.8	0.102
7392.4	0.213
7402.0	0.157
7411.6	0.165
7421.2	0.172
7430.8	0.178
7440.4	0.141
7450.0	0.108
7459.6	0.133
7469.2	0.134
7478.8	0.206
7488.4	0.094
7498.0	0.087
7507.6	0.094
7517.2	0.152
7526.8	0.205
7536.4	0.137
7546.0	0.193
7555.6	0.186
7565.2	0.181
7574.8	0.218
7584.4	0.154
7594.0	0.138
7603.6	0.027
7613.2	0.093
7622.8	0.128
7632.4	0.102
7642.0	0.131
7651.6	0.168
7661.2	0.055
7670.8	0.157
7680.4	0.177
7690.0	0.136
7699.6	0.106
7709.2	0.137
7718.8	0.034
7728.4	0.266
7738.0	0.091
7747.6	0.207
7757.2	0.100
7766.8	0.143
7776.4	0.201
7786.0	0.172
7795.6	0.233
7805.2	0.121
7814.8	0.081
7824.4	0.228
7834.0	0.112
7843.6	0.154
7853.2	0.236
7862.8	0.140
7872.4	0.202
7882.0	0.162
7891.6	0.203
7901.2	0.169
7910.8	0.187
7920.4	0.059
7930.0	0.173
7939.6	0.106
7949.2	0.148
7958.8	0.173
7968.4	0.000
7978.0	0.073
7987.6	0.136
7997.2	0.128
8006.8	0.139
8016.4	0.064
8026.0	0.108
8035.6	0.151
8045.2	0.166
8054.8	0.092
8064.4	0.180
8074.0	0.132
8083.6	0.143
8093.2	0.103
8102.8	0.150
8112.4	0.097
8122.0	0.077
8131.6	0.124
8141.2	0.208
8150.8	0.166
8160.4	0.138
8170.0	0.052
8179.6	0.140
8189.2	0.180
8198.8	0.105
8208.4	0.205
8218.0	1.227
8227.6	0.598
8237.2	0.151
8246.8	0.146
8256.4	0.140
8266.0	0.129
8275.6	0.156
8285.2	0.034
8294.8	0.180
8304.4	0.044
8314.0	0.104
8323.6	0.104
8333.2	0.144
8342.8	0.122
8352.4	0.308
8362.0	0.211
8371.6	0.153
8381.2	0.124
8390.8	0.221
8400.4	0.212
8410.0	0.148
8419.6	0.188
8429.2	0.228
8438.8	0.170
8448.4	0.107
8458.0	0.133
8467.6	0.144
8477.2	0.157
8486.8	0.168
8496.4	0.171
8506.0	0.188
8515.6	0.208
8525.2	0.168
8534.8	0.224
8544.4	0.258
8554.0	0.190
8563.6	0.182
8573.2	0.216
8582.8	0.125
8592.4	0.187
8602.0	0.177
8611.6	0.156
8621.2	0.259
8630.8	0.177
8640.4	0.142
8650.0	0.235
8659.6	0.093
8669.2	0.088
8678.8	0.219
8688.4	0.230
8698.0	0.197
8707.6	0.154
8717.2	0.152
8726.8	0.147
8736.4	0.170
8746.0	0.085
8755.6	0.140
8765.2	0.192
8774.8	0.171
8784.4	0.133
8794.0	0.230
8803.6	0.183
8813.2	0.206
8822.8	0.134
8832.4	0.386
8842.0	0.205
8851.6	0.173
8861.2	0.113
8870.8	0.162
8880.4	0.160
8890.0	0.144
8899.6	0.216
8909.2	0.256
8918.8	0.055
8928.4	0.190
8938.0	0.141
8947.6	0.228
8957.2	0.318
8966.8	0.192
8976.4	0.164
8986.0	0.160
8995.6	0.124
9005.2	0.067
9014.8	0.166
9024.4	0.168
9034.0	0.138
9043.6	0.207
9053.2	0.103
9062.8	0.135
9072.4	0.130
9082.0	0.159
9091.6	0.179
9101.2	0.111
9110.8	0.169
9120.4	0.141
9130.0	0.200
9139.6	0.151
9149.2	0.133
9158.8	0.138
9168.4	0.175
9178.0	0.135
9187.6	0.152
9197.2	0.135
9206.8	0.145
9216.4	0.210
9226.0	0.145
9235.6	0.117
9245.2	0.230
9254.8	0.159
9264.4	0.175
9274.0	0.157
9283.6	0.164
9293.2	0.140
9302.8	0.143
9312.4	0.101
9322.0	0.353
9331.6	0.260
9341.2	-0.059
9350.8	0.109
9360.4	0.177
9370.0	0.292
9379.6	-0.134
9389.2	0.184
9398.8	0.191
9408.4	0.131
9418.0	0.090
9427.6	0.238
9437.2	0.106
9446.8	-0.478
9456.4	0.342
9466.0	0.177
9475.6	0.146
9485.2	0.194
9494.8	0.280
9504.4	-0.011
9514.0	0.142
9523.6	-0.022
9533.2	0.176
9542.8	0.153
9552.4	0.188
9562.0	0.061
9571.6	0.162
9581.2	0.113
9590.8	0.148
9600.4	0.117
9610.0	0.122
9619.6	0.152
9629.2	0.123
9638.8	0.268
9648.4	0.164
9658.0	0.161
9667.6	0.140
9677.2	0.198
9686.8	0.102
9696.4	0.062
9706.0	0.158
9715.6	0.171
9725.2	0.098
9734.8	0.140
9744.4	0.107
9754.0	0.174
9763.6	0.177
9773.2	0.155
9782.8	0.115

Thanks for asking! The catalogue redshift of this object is 1.20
